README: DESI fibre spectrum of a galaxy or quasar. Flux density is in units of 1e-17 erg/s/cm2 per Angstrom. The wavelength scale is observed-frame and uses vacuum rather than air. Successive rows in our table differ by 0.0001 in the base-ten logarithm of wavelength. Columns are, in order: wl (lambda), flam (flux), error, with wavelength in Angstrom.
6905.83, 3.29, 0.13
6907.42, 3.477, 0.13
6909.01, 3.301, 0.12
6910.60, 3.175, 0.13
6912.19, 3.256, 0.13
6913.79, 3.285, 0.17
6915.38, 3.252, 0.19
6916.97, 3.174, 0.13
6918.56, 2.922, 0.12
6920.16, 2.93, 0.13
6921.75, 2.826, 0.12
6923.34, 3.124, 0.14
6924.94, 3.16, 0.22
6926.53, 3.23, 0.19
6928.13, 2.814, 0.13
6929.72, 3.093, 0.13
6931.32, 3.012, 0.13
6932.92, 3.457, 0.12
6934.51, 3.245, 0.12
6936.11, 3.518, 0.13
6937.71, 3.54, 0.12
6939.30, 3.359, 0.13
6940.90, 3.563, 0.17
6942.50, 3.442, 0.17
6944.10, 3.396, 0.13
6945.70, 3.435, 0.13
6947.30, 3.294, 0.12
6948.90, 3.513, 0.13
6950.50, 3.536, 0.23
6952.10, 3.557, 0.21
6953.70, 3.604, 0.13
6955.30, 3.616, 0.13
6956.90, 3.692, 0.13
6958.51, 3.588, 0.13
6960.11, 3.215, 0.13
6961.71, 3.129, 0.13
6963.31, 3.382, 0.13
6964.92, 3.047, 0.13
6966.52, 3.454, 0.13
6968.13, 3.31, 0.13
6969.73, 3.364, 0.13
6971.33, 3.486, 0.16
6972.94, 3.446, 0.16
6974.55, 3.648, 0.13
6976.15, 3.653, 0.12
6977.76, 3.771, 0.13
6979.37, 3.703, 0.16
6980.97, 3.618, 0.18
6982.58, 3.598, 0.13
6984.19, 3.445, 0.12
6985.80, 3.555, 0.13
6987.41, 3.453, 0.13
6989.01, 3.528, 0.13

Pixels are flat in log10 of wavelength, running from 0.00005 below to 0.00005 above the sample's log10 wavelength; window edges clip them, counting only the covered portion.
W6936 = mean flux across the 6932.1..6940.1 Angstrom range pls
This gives 3.42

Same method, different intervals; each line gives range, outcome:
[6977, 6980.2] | 3.74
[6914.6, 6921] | 3.07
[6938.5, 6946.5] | 3.44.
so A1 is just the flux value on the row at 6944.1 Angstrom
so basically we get 3.396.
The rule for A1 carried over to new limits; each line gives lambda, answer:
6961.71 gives 3.129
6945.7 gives 3.435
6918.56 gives 2.922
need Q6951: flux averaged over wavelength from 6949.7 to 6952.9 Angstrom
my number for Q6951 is 3.55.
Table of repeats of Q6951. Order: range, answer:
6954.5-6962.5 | 3.45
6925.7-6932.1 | 3.04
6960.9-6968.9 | 3.26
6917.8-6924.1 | 2.95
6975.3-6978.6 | 3.71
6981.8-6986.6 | 3.53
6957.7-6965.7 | 3.27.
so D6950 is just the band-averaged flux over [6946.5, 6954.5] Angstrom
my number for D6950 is 3.5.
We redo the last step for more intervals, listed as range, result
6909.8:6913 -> 3.21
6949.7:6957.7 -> 3.6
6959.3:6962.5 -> 3.18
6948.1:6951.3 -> 3.53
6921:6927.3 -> 3.09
